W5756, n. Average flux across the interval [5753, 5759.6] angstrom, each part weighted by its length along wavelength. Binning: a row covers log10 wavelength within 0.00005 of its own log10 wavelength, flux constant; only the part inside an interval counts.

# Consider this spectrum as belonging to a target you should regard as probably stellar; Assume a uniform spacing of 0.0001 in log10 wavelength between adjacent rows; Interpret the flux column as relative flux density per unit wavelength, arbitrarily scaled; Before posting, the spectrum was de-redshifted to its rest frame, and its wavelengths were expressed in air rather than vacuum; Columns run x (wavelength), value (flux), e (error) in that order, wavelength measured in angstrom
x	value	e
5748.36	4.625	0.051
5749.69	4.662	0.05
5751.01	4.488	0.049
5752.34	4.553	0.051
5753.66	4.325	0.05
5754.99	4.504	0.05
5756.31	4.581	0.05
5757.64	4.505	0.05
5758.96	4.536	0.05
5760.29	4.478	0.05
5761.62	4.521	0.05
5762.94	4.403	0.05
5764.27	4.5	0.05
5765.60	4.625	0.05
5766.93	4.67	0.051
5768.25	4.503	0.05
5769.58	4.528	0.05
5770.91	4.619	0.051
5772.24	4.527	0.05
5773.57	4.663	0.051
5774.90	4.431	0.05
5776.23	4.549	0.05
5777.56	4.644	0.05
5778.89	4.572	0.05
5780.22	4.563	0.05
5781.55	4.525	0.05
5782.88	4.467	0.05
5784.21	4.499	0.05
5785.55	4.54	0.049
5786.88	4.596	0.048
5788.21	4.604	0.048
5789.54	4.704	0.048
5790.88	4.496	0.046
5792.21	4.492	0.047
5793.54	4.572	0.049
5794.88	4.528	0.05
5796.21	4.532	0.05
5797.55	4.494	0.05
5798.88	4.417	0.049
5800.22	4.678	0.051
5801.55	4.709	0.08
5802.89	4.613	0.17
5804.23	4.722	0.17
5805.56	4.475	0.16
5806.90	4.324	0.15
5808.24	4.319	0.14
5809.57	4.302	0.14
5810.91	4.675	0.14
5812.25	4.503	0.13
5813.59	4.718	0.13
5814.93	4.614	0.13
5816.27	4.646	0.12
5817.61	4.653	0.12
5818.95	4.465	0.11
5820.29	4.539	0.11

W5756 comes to 4.49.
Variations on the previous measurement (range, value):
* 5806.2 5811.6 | 4.4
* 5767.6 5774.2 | 4.56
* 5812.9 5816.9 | 4.65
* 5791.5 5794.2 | 4.54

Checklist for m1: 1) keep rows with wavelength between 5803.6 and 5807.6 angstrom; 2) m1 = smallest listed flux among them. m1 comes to 4.324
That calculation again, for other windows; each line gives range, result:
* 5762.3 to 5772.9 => 4.403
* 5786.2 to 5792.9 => 4.492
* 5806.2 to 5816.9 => 4.302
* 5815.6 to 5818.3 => 4.646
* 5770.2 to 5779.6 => 4.431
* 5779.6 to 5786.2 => 4.467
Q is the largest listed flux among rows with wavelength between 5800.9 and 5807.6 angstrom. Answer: 4.722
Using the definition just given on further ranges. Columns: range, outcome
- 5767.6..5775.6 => 4.663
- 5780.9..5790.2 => 4.704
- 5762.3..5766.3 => 4.625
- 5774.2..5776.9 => 4.549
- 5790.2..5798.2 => 4.572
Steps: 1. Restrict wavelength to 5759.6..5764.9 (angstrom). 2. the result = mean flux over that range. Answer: 4.47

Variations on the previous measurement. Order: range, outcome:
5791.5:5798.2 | 4.52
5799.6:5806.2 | 4.64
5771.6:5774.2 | 4.59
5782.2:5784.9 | 4.48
